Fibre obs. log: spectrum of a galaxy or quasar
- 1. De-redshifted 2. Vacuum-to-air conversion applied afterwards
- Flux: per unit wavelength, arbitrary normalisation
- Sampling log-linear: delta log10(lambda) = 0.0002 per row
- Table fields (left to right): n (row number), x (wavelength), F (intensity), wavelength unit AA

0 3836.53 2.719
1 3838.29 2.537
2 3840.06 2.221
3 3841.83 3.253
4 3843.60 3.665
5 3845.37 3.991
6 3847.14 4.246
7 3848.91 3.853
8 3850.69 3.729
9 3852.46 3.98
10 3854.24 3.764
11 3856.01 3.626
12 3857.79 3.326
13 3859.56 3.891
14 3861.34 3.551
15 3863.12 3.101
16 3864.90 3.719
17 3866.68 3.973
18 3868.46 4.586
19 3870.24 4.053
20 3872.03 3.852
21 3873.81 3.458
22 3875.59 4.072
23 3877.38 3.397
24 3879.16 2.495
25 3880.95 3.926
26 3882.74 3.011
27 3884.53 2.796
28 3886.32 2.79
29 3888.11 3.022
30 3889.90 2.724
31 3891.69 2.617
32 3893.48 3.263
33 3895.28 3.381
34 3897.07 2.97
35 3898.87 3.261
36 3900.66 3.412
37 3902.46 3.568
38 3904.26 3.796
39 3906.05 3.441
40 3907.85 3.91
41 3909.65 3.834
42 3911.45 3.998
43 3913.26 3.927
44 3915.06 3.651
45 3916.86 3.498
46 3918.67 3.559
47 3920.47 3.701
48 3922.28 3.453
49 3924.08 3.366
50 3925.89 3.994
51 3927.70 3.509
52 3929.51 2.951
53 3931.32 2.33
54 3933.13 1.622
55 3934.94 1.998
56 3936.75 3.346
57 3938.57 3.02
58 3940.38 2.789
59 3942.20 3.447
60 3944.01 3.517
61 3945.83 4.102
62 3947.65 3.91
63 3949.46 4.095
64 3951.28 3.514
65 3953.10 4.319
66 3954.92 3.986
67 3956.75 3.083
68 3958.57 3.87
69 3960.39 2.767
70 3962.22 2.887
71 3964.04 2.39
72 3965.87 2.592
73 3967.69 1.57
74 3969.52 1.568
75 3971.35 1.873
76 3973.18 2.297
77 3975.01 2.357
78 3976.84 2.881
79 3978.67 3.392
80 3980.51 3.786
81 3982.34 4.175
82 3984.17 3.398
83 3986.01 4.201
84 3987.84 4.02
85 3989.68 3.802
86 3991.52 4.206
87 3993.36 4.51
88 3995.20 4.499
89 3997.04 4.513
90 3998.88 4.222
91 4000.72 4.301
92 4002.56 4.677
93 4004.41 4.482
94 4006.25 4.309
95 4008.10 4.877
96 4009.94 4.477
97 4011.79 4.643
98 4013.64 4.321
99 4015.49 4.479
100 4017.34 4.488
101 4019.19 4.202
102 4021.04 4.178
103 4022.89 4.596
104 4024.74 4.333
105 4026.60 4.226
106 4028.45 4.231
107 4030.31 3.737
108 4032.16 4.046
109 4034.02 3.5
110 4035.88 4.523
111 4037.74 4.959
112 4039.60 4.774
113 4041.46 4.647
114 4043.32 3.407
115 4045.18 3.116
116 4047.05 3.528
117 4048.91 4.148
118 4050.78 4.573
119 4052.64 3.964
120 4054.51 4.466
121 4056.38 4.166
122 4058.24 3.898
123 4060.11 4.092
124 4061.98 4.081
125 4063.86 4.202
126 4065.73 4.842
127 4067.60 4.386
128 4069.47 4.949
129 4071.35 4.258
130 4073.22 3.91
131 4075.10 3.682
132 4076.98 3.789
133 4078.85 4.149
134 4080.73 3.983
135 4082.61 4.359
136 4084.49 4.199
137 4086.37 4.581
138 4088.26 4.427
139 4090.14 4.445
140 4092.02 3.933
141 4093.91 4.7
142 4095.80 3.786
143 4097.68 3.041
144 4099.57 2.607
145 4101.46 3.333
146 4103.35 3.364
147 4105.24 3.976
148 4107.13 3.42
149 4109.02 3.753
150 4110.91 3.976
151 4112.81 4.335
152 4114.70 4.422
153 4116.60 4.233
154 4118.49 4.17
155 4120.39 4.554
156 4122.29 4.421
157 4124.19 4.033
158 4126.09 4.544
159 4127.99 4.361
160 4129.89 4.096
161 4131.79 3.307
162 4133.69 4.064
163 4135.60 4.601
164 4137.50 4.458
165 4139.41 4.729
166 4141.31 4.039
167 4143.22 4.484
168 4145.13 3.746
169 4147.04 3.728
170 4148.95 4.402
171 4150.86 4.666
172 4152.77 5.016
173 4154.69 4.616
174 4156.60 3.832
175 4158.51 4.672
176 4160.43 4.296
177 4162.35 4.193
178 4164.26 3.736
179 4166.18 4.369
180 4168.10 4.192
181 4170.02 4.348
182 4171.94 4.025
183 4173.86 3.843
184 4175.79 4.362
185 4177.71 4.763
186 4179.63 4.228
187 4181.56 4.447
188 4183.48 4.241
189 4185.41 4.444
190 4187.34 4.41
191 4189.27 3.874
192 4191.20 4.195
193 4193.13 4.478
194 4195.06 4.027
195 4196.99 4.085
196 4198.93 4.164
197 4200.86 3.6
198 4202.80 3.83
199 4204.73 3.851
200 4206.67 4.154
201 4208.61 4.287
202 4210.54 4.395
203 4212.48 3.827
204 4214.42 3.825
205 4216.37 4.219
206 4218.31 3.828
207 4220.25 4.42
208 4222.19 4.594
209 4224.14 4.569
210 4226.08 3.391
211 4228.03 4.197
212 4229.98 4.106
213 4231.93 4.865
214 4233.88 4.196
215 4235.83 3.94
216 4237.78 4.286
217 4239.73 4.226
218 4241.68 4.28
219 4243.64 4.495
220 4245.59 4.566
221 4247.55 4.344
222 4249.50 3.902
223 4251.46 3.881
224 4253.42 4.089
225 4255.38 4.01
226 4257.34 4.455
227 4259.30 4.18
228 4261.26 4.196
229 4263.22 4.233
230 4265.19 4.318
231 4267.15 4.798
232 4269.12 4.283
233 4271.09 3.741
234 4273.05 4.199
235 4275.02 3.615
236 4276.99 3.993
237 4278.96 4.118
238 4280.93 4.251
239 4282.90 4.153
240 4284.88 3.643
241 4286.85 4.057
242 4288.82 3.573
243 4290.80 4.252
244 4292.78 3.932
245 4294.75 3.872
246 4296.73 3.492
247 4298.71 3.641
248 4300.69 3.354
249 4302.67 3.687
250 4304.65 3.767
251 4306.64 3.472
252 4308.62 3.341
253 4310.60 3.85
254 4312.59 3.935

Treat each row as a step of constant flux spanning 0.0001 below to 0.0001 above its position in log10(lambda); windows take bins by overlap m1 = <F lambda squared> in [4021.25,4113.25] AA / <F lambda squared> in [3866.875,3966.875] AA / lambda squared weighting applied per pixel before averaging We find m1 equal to 1.30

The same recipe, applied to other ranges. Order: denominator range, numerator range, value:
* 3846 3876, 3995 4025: 1.26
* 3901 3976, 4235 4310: 1.48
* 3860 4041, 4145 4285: 1.32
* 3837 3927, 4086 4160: 1.33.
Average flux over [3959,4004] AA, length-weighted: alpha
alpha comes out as 3.39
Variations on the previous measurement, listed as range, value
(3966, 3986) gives 2.79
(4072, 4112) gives 3.88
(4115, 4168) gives 4.27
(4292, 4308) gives 3.64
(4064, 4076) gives 4.33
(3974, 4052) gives 4.13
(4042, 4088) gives 4.12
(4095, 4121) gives 3.77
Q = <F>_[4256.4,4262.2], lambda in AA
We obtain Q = 4.28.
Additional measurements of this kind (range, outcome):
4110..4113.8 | 4.16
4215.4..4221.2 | 4.16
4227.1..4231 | 4.15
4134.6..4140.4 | 4.59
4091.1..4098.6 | 3.87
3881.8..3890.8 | 2.87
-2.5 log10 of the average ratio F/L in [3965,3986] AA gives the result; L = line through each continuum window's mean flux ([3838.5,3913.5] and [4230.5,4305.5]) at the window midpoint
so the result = 0.29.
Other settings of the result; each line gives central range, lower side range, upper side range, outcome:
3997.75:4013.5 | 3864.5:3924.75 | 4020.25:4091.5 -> -0.133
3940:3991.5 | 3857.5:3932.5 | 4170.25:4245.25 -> 0.114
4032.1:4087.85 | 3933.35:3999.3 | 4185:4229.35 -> -0.150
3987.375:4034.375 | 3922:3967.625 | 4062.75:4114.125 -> -0.205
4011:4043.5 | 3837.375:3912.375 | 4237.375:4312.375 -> -0.172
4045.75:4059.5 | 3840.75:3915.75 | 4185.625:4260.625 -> -0.062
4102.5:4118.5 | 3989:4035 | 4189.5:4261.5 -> 0.077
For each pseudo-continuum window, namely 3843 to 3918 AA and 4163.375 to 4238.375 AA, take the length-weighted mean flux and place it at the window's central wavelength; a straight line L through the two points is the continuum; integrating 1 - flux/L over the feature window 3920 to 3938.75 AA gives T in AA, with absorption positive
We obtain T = 3.3 AA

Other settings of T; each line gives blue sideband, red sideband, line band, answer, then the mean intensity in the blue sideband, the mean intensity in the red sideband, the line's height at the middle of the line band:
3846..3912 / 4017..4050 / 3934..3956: 1.7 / 3.52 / 4.14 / 3.79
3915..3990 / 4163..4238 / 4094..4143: -2.0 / 3.19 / 4.17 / 3.85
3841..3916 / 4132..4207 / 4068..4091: -1.2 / 3.54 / 4.23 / 4.02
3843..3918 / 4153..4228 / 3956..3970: 4.1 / 3.55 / 4.18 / 3.72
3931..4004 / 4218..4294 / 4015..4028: -3.1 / 3.36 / 4.16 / 3.51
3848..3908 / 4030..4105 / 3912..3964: 4.4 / 3.47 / 4.06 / 3.66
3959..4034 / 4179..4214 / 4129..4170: -2.1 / 3.76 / 4.13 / 4.05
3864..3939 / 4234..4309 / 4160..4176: -1.2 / 3.36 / 4.02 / 3.84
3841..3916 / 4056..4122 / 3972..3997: 0.9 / 3.54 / 4.06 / 3.8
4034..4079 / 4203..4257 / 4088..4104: 1.8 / 4.17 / 4.17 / 4.17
